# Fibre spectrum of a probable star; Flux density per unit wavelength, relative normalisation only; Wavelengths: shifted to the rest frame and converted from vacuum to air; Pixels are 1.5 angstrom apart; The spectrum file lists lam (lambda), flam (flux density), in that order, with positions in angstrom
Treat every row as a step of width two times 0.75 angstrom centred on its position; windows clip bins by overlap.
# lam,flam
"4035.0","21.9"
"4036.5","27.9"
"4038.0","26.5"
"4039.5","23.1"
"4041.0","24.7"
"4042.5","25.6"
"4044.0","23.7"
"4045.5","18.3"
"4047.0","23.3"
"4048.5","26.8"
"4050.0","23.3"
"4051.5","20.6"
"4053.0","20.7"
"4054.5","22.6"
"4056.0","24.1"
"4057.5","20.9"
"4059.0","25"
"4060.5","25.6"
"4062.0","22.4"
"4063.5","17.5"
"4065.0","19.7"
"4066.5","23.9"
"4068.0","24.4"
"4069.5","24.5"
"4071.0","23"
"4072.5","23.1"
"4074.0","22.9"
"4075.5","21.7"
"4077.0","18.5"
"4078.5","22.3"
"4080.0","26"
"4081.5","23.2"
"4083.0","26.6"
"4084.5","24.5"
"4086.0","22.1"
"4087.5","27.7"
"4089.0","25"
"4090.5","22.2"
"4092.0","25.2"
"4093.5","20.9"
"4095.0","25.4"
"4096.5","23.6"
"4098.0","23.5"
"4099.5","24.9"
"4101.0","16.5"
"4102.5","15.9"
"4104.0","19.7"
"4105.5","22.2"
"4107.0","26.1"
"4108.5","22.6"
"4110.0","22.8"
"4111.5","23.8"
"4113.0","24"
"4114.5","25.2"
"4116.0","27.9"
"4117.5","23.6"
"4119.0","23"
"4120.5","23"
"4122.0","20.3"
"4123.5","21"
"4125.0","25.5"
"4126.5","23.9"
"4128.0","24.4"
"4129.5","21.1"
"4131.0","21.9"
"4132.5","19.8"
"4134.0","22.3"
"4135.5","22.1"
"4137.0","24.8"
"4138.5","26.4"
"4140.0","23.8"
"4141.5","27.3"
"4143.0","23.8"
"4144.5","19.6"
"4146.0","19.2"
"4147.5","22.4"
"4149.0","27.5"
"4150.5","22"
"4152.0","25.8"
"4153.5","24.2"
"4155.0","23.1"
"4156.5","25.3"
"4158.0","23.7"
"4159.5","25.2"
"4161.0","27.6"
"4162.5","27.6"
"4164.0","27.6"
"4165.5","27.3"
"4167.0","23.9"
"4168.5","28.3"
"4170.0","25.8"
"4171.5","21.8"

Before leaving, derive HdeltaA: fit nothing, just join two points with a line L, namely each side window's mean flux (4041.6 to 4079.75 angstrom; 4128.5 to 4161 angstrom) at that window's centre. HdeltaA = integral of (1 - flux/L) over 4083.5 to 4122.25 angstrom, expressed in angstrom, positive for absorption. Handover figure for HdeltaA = -0.2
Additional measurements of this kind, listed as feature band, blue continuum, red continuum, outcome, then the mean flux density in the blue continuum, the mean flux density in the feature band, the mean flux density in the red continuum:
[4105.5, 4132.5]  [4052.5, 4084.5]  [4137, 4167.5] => 0.6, 22.8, 23.4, 24.7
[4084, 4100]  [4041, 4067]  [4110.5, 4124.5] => -0.6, 22.6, 24.1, 23.6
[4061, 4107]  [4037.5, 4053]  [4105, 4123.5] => 1.6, 23.4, 22.7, 23.6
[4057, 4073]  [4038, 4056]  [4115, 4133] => 0.3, 23.2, 22.8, 23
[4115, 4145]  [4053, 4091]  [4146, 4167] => 1.4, 23.1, 23.3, 25.1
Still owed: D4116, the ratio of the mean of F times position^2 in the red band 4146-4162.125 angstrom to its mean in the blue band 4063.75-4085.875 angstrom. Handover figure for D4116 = 1.11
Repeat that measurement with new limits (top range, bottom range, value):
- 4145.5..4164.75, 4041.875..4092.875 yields 1.12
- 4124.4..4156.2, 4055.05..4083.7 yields 1.06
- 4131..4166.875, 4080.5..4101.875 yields 1.05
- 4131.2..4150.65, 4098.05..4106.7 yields 1.15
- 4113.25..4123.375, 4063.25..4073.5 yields 1.08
